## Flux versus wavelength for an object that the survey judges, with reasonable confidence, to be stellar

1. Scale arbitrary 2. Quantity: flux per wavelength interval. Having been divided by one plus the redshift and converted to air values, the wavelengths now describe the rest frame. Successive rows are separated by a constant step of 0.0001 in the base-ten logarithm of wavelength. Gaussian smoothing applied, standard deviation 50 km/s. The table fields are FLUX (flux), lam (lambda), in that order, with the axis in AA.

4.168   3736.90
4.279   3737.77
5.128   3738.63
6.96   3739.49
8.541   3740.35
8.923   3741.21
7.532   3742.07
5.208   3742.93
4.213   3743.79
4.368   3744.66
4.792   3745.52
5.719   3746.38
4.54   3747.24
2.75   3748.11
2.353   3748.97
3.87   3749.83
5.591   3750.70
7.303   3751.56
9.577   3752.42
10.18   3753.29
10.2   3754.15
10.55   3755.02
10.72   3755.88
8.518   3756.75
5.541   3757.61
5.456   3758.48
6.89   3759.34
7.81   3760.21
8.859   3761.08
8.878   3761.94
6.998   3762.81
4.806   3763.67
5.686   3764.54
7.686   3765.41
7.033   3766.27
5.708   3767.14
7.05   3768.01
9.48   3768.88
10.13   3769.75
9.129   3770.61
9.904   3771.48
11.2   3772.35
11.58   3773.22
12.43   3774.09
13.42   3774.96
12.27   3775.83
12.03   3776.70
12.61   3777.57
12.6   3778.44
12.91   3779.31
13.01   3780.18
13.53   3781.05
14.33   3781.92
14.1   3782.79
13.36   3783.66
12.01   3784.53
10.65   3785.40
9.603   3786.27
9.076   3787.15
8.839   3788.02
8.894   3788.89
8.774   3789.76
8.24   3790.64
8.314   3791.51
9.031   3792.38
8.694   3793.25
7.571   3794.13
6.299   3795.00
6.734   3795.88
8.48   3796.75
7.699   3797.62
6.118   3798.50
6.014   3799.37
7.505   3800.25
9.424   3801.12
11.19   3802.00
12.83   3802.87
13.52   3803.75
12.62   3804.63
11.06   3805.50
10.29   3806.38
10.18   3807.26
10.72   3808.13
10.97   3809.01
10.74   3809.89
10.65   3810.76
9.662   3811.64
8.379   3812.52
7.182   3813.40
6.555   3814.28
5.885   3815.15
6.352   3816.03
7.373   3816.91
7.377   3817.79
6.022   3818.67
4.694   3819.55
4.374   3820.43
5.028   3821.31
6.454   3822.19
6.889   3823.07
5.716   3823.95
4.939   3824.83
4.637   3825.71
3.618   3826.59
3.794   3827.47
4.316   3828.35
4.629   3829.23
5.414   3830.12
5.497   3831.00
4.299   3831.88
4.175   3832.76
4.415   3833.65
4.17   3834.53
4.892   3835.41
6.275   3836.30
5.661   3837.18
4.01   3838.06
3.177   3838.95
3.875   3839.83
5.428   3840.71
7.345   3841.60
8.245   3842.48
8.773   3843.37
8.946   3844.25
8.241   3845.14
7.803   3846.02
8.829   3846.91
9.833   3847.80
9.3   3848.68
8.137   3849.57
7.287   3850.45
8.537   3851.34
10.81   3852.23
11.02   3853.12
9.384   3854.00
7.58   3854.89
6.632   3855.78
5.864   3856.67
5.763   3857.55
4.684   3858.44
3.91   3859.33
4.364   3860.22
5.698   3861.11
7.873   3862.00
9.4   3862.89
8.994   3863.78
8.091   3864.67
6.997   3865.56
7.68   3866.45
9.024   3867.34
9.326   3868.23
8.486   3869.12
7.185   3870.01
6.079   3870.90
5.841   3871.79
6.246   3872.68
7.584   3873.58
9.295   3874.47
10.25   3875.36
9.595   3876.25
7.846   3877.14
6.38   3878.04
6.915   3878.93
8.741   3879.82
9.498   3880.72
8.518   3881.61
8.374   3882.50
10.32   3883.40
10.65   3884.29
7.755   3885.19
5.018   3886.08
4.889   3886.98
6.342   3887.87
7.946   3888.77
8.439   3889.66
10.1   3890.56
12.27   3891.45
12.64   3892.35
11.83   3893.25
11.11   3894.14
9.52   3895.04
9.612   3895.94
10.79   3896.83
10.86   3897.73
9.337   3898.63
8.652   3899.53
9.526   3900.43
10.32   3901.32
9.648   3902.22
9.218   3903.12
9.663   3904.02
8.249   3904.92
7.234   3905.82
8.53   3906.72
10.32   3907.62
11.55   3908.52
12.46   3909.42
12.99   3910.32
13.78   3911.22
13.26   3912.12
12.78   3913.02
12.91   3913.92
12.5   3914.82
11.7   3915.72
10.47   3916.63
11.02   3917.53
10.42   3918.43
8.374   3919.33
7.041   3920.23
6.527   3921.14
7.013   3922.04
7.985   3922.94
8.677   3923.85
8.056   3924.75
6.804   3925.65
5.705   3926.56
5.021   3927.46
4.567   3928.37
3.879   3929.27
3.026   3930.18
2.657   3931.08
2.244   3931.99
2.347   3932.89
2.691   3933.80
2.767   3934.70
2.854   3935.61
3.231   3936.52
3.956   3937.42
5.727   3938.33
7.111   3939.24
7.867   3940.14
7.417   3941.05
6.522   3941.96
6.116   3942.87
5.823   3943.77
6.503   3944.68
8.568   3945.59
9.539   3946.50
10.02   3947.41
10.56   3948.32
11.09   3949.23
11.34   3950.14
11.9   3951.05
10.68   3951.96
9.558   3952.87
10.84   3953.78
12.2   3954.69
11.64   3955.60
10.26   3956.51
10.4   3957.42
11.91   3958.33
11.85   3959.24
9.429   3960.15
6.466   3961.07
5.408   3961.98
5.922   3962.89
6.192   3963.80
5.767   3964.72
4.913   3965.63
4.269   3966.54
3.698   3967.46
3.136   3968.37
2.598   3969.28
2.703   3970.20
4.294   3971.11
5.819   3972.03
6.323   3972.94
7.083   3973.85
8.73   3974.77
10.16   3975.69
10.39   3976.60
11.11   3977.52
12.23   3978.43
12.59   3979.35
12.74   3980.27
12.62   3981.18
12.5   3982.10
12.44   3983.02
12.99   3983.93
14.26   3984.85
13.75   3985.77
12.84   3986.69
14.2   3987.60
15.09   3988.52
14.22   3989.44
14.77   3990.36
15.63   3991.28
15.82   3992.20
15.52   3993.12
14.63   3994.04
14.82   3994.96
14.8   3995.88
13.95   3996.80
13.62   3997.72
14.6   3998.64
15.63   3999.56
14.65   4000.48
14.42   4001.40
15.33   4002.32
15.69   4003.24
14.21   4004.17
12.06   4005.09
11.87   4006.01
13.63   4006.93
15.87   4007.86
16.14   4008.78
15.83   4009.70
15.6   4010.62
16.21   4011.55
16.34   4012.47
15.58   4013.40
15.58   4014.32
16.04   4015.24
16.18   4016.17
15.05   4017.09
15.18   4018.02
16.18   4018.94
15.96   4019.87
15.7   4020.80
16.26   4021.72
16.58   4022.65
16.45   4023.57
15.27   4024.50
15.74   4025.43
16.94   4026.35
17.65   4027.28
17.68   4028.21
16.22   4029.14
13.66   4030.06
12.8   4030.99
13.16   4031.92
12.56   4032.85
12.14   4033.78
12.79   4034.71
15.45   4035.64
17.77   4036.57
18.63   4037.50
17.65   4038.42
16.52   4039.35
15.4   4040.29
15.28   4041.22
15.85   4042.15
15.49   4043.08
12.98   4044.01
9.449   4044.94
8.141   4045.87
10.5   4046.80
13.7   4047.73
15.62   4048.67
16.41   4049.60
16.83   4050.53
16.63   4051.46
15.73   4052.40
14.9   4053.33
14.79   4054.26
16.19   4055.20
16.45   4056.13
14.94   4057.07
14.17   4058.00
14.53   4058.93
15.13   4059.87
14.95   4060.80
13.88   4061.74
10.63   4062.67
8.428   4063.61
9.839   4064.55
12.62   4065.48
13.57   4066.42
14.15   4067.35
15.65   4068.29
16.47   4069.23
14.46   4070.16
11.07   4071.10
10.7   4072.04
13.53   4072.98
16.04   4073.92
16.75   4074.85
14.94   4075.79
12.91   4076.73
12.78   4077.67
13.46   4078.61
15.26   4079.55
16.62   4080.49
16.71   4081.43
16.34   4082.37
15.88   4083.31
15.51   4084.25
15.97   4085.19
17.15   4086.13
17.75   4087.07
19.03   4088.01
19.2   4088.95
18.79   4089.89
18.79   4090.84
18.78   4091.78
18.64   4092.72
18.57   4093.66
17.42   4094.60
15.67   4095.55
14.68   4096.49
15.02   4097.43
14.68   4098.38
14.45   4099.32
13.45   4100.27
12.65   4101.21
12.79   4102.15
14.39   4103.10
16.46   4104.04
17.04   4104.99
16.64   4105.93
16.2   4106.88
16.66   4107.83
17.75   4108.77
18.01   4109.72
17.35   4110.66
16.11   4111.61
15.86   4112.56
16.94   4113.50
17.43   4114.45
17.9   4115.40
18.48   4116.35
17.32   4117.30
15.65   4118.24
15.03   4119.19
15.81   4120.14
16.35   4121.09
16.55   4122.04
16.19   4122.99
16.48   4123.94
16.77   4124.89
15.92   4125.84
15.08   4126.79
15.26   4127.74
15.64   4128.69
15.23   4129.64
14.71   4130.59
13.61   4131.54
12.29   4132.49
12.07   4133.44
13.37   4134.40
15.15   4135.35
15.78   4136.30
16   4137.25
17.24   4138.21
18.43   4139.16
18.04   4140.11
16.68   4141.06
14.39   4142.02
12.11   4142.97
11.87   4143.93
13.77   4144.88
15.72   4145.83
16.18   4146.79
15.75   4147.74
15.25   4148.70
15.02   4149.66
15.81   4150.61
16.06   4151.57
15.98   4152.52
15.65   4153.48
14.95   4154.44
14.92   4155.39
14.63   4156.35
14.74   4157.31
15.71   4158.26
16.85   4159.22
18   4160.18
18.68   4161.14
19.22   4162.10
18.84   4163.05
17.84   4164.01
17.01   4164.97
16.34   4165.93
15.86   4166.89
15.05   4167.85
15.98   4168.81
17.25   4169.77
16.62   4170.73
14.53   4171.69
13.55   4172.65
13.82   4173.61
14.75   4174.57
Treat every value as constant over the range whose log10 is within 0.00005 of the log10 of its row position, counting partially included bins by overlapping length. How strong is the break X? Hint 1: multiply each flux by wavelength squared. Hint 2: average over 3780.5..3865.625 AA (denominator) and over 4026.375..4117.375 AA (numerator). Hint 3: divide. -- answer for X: 2.2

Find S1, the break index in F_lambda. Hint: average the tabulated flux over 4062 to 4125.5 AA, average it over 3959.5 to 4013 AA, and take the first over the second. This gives 1.35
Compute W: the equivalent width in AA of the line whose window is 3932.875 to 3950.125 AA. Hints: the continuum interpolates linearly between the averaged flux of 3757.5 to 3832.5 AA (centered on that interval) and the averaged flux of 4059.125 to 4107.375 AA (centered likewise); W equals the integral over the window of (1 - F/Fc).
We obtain 7.7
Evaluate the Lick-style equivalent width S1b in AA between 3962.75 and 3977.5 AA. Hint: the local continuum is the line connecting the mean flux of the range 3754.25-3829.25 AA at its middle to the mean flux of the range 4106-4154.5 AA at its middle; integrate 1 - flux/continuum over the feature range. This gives 7.8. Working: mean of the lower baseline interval 8.78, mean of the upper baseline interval 15.8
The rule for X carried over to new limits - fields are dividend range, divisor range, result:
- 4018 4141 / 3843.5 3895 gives 2.09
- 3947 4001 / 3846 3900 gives 1.35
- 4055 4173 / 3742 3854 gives 2.29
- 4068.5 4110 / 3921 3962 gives 2.31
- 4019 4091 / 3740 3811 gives 1.92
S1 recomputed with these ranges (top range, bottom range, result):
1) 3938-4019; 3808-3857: 1.66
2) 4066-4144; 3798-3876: 2.15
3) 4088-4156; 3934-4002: 1.62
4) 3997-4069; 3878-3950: 1.78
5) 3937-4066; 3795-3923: 1.52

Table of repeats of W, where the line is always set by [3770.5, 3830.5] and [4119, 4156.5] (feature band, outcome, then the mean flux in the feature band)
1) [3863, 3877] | 3.0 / 8.08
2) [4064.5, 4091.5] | -2.2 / 15.4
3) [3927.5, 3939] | 8.0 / 3.46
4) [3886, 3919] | 1.9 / 10.3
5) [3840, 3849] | 1.5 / 8.13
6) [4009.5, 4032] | -4.6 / 15.8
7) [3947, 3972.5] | 8.3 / 8.02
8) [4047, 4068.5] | -0.7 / 14.3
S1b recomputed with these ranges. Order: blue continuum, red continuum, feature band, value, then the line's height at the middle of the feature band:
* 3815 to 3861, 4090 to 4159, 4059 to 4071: 0.44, 13.8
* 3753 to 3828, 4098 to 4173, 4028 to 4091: -2.13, 14.3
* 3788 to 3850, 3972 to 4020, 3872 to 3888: 2.60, 9.57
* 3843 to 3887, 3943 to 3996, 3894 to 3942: 4.40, 9.01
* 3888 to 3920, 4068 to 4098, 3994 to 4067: -2.31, 14.4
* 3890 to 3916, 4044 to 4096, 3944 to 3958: 2.00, 12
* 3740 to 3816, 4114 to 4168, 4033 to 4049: -0.41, 13.9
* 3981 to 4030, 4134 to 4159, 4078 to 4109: -2.11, 15.3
